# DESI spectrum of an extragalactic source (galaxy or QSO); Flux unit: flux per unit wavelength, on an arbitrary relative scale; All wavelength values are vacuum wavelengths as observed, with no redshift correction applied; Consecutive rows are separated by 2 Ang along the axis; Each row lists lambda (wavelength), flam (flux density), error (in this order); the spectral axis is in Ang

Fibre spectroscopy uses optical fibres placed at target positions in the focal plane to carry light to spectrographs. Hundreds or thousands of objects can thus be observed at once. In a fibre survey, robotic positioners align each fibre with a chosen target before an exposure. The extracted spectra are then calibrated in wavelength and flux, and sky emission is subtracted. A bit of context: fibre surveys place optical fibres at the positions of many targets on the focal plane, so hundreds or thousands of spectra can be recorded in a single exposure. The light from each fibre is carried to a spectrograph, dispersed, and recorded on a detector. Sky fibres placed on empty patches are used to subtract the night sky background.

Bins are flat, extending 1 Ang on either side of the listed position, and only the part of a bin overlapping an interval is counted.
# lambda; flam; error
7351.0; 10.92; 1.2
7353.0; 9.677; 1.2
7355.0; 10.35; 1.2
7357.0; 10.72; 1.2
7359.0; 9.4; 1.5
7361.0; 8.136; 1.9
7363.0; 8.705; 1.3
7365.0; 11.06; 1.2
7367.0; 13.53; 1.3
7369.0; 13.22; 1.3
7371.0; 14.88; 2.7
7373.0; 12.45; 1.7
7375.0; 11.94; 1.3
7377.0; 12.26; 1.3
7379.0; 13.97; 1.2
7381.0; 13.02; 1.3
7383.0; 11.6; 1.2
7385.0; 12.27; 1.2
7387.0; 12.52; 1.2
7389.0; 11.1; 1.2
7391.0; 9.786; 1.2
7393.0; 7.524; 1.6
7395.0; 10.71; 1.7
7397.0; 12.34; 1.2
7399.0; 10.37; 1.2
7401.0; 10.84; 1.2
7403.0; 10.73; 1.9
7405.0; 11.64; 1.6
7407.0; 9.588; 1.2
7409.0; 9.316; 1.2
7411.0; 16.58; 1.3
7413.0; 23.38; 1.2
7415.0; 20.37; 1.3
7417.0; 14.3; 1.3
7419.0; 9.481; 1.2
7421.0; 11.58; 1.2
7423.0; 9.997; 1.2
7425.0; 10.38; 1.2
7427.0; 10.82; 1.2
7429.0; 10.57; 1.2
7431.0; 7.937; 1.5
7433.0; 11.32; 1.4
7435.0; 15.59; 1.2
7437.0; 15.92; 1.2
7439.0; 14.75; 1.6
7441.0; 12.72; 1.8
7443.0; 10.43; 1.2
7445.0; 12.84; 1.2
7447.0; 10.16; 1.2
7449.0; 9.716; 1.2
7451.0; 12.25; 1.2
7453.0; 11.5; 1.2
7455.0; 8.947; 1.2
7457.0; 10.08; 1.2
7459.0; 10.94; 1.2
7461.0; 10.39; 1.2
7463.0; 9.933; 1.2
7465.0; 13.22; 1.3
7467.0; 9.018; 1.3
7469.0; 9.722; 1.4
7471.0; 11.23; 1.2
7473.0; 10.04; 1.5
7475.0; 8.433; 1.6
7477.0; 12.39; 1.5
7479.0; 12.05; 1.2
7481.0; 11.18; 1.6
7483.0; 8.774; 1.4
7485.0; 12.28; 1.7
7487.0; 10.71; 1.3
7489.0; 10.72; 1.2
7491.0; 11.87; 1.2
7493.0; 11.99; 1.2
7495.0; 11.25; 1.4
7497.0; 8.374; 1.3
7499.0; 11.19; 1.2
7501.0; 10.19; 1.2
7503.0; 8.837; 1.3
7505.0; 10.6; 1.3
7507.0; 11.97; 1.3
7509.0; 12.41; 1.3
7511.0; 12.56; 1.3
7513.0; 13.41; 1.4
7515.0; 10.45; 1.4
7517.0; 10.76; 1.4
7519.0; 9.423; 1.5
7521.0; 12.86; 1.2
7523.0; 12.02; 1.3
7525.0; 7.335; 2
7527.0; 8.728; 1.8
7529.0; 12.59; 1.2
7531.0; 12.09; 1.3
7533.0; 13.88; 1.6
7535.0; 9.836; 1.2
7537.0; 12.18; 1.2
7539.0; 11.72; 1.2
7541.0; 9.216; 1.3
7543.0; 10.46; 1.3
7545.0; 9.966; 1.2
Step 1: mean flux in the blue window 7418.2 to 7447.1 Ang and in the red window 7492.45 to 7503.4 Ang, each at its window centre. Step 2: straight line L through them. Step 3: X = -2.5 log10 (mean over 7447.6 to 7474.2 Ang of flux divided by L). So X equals 0.06 mag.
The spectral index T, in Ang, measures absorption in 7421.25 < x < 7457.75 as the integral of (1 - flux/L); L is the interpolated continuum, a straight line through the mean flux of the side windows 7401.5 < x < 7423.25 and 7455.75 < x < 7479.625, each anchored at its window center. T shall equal 1.7 Ang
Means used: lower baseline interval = 13.4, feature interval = 11.5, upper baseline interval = 10.6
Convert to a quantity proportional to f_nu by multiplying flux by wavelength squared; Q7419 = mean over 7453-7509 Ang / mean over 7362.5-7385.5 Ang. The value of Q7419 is 0.9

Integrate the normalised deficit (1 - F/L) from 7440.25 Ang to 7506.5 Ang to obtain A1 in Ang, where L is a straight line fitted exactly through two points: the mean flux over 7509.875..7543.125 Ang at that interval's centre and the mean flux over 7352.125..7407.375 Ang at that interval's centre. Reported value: 2.8 Ang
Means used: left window 11.2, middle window 10.7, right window 11.2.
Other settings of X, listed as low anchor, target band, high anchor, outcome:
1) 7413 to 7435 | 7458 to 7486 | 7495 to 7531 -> 0.09 mag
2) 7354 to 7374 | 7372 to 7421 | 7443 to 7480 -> -0.12 mag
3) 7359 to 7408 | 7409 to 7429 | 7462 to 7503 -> -0.22 mag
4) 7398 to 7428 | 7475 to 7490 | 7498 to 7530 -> 0.05 mag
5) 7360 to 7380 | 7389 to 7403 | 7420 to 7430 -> 0.10 mag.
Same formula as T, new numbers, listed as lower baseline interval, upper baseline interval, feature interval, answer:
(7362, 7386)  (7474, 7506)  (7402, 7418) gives -3.6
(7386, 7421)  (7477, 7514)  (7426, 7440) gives -0.5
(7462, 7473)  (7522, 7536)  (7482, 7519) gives -0.7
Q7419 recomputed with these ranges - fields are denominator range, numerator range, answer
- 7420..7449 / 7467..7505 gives 0.92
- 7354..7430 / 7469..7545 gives 0.95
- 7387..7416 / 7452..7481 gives 0.86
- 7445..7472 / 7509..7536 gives 1.08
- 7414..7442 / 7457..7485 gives 0.85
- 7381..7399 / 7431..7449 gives 1.15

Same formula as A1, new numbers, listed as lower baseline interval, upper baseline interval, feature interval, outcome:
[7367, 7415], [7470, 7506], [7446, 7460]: 1.0 Ang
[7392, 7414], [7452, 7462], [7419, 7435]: 1.0 Ang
